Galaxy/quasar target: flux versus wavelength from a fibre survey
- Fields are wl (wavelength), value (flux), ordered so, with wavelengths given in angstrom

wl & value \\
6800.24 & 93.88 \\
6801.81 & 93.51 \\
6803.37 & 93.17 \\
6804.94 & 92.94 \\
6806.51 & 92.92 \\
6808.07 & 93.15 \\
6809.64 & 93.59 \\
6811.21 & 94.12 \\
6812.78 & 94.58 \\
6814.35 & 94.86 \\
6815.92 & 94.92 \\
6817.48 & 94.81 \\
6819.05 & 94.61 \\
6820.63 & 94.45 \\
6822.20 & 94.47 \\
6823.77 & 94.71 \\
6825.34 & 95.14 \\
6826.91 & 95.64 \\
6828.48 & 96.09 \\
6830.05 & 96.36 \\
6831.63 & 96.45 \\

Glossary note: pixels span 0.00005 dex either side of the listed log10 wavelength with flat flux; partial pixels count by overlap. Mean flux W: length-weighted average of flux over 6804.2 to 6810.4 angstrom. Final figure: 93.2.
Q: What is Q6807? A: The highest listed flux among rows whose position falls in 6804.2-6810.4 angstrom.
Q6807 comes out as 93.59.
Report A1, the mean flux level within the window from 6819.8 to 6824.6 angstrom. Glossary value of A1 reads 94.4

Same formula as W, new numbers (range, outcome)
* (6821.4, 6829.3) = 95.3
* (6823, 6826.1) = 95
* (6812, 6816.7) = 94.8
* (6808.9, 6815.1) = 94.2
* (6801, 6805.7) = 93.2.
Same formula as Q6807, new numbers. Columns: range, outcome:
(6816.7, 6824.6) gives 94.81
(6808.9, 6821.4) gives 94.92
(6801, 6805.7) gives 93.51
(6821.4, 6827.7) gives 95.64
